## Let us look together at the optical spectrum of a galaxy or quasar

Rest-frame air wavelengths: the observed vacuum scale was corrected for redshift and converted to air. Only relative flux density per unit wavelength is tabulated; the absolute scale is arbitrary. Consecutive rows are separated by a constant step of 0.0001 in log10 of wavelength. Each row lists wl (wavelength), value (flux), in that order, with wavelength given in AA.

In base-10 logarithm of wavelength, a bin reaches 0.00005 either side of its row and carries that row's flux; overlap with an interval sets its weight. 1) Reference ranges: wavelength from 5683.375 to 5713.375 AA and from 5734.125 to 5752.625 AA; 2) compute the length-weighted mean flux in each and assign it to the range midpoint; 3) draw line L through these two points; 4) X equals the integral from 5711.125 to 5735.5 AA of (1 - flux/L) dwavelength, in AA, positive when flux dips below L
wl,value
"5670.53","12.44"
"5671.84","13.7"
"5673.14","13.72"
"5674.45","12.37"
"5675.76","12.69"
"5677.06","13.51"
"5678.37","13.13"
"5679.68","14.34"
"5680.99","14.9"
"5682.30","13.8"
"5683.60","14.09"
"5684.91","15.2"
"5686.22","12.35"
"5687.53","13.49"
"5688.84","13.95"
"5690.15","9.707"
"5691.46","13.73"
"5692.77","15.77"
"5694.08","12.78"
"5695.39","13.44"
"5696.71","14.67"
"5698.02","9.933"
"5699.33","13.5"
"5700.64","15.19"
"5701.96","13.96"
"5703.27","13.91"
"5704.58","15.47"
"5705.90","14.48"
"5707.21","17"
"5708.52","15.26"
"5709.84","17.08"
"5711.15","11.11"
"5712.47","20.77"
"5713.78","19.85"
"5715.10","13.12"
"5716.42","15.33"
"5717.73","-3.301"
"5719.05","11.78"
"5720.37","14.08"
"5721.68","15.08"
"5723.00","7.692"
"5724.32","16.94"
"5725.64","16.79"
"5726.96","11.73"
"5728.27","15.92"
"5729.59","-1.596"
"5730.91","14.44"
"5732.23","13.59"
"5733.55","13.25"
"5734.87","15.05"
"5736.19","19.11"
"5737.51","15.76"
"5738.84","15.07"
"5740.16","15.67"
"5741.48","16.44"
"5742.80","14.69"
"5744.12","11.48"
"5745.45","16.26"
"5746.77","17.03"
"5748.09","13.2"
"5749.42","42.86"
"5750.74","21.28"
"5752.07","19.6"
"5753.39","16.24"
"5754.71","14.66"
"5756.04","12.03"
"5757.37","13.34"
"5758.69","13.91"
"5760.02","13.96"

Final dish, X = 5.3 AA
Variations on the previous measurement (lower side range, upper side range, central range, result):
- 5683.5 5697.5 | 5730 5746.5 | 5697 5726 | 0.5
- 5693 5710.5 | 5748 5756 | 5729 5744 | 4.2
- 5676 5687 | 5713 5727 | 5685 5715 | -2.5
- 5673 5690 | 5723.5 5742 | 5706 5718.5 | -0.2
